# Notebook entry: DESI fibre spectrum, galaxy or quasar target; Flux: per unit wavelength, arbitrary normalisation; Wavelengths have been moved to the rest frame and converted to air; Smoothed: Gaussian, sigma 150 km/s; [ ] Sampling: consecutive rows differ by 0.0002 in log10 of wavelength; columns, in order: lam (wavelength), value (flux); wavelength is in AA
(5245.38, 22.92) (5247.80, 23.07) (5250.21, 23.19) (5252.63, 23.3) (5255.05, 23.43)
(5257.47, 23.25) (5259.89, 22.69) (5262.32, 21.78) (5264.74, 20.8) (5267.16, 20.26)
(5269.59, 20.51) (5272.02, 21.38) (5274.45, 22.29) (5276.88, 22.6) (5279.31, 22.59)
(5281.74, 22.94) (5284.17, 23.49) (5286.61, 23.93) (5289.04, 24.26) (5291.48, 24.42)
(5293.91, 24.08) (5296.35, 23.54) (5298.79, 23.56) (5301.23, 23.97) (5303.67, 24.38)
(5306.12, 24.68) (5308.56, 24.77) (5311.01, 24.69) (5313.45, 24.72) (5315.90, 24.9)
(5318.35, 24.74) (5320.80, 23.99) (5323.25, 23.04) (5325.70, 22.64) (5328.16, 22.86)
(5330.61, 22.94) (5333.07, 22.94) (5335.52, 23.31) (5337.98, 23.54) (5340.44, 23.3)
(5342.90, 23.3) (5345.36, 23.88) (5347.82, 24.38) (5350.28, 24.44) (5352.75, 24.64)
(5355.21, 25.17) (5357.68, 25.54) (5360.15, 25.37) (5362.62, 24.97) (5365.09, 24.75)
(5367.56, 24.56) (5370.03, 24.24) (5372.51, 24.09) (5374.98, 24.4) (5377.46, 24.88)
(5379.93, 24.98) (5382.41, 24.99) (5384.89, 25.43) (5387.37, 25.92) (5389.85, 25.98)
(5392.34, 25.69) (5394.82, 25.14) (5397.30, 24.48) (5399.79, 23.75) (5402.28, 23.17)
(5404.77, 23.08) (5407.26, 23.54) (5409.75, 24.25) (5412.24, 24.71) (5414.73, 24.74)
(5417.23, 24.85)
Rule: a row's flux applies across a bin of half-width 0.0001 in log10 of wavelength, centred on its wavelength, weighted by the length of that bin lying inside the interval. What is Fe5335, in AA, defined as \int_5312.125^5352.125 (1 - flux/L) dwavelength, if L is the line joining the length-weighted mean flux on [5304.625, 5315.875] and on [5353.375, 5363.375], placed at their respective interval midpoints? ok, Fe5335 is 2.01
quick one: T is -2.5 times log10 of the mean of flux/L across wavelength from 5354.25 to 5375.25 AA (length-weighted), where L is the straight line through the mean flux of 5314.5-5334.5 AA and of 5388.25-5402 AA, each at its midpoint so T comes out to -0.022 mag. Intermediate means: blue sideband 23.5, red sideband 24.9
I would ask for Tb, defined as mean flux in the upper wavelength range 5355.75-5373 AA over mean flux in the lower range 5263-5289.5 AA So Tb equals 1.12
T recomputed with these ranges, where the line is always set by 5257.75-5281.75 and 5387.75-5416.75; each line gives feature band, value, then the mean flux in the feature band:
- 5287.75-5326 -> -0.077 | 24.2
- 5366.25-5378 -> -0.025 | 24.4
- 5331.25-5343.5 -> -0.005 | 23.3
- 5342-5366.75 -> -0.053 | 24.7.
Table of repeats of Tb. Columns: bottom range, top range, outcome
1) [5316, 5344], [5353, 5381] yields 1.06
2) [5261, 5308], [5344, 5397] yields 1.09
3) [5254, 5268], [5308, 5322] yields 1.12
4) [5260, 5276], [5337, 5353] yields 1.12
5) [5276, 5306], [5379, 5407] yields 1.04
